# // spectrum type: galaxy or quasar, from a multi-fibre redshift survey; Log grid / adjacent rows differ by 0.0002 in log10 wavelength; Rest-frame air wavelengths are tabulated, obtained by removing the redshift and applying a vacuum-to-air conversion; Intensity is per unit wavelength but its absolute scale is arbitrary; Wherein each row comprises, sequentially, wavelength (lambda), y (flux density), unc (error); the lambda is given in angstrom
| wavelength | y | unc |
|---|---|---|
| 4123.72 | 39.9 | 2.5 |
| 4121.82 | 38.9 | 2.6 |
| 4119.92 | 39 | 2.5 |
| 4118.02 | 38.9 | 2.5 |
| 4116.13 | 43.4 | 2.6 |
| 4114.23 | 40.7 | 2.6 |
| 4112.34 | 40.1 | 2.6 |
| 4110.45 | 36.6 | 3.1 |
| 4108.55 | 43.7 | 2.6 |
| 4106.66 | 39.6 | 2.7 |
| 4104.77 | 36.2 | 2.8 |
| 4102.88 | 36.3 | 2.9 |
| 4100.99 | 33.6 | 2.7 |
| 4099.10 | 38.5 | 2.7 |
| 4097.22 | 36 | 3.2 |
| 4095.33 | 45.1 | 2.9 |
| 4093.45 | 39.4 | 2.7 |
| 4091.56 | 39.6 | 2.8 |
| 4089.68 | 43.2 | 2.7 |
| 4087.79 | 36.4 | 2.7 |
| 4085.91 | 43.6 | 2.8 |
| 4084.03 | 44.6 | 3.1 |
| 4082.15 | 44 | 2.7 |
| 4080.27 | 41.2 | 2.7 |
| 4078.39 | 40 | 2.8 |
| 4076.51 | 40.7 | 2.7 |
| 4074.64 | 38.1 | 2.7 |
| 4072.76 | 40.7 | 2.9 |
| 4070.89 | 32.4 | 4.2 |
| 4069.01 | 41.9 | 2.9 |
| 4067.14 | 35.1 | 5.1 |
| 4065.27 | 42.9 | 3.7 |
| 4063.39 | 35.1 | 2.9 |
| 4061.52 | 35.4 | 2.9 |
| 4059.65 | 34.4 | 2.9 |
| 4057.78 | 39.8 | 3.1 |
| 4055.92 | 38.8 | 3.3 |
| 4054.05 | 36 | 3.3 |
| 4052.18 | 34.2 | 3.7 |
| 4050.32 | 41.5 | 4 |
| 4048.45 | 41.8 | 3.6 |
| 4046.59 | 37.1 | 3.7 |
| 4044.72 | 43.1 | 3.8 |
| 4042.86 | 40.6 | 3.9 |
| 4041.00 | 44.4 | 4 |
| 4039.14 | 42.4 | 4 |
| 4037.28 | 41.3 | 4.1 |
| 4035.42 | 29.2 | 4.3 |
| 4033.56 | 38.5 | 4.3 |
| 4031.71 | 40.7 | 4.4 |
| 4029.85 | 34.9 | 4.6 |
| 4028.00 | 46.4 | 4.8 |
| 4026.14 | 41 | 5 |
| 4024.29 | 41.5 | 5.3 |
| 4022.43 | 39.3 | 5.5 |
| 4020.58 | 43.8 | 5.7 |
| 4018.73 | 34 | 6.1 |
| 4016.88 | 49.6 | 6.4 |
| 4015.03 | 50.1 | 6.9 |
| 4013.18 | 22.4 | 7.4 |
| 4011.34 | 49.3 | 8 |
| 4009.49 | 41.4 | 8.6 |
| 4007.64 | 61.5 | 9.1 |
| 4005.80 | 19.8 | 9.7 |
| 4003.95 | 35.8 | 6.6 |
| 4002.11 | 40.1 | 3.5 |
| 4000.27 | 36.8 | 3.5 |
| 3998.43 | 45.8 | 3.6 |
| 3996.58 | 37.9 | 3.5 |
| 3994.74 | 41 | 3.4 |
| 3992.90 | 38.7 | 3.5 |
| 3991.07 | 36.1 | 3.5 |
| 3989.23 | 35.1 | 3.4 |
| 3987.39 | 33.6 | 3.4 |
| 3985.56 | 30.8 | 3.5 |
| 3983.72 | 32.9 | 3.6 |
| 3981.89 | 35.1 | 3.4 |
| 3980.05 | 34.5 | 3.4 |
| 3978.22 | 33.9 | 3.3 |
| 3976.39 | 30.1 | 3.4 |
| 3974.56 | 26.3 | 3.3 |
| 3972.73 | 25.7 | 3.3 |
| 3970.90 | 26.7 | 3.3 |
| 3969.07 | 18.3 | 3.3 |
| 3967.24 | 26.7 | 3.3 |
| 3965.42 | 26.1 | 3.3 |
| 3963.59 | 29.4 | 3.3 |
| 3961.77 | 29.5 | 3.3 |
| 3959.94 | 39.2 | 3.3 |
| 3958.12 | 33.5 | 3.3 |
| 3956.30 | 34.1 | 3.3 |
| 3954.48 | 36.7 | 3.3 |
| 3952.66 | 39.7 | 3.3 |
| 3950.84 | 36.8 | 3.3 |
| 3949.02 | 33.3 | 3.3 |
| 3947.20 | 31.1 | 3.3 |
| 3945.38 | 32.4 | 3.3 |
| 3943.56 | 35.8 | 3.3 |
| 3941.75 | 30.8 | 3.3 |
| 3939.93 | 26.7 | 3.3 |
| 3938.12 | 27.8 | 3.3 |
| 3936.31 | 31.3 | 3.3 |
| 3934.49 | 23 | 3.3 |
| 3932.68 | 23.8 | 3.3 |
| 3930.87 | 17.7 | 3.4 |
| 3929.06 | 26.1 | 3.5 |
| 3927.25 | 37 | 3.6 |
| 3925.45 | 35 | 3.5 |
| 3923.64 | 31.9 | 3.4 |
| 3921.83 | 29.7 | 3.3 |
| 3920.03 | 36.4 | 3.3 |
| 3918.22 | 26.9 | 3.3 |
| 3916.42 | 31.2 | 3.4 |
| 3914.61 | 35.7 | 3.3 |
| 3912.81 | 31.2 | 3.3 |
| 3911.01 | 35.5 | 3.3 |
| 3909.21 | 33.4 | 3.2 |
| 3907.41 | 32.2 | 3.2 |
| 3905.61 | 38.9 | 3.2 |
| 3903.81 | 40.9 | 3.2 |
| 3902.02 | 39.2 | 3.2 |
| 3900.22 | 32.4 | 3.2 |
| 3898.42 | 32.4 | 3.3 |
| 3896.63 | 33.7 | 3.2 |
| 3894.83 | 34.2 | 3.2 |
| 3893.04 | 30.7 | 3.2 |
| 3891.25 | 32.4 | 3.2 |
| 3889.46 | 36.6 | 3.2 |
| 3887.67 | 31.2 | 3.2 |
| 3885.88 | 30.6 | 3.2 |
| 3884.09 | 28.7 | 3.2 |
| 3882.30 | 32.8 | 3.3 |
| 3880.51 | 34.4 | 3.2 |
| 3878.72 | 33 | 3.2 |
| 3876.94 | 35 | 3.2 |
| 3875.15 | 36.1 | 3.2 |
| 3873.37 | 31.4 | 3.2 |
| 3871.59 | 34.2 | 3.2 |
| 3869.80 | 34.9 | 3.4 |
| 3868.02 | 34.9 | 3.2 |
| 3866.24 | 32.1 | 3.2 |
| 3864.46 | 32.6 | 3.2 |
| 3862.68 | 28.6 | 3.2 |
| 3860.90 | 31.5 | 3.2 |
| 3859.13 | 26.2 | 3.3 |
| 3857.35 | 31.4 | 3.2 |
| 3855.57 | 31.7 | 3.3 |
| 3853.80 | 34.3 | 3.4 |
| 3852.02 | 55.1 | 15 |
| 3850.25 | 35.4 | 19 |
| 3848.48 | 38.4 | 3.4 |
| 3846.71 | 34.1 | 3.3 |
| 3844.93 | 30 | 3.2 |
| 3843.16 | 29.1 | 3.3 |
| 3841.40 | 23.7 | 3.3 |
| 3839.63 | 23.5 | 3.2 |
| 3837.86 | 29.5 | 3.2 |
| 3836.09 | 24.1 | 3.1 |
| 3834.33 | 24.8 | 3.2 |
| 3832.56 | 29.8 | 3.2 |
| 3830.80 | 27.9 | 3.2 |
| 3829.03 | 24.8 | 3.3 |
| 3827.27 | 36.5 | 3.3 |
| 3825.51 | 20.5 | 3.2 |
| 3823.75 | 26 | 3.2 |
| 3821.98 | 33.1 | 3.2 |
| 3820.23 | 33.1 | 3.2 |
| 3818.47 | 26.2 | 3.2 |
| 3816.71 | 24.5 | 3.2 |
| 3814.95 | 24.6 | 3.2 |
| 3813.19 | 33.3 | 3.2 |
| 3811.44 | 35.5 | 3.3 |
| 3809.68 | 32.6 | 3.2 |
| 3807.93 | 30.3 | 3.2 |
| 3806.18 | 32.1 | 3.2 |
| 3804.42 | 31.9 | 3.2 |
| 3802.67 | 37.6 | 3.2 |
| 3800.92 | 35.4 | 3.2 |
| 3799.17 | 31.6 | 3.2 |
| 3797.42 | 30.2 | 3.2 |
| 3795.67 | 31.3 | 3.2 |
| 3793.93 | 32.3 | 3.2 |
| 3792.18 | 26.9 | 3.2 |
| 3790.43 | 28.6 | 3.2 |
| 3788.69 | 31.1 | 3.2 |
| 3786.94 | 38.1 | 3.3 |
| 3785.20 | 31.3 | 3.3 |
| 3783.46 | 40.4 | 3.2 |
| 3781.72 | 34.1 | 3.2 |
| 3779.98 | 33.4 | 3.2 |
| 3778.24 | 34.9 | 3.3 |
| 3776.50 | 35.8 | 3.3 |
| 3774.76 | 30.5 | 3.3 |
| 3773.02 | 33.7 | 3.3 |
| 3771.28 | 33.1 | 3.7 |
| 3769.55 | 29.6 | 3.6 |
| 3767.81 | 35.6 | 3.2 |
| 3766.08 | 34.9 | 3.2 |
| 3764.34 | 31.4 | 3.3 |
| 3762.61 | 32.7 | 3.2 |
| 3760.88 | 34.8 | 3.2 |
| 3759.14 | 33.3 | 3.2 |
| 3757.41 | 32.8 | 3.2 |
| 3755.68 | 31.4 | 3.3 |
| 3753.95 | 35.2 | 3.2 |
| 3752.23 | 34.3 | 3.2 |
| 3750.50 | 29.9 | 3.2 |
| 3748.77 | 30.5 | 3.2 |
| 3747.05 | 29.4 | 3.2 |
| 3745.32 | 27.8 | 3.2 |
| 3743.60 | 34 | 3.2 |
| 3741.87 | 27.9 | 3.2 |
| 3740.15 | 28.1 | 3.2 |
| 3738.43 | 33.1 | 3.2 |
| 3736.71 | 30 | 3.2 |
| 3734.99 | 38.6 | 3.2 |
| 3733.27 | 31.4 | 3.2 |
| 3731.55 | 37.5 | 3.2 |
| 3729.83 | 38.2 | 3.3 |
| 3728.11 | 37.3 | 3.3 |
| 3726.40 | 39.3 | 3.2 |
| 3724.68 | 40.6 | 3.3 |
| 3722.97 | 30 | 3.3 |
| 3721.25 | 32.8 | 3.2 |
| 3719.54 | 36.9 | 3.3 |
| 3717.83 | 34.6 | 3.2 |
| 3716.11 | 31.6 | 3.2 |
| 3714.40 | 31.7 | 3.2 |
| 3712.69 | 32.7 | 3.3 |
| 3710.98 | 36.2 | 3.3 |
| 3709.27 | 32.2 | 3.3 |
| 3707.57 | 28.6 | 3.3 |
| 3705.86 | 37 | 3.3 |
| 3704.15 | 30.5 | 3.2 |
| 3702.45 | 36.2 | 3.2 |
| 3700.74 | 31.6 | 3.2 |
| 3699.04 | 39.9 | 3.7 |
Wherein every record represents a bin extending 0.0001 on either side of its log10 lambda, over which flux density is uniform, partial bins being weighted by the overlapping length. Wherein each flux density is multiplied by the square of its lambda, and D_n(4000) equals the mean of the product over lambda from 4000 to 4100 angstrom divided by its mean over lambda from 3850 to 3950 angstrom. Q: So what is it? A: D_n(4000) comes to 1.3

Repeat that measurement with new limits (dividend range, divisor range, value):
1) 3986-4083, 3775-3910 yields 1.35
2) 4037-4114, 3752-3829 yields 1.42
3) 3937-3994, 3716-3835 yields 1.09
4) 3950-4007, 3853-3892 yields 1.08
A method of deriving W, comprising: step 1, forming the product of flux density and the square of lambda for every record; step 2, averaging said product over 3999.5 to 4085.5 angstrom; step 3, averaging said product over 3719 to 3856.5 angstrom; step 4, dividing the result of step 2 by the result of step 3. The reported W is 1.4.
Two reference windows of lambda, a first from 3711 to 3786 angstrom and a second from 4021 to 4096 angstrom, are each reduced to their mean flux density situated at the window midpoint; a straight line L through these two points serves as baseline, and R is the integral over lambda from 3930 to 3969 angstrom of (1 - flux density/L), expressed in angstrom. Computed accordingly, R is 7.3 angstrom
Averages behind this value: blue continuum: 33.5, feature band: 30.5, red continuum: 39.7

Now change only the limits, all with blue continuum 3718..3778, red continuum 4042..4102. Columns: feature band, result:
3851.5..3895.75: 3.0 angstrom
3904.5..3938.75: 5.3 angstrom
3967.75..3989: 4.3 angstrom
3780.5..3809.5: 1.3 angstrom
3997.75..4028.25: -2.2 angstrom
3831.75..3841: 2.3 angstrom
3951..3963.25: 0.6 angstrom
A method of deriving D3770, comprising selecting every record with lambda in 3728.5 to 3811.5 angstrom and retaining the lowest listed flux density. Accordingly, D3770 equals 26.9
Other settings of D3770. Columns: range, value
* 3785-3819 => 24.5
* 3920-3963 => 17.7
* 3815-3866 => 20.5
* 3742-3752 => 27.8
